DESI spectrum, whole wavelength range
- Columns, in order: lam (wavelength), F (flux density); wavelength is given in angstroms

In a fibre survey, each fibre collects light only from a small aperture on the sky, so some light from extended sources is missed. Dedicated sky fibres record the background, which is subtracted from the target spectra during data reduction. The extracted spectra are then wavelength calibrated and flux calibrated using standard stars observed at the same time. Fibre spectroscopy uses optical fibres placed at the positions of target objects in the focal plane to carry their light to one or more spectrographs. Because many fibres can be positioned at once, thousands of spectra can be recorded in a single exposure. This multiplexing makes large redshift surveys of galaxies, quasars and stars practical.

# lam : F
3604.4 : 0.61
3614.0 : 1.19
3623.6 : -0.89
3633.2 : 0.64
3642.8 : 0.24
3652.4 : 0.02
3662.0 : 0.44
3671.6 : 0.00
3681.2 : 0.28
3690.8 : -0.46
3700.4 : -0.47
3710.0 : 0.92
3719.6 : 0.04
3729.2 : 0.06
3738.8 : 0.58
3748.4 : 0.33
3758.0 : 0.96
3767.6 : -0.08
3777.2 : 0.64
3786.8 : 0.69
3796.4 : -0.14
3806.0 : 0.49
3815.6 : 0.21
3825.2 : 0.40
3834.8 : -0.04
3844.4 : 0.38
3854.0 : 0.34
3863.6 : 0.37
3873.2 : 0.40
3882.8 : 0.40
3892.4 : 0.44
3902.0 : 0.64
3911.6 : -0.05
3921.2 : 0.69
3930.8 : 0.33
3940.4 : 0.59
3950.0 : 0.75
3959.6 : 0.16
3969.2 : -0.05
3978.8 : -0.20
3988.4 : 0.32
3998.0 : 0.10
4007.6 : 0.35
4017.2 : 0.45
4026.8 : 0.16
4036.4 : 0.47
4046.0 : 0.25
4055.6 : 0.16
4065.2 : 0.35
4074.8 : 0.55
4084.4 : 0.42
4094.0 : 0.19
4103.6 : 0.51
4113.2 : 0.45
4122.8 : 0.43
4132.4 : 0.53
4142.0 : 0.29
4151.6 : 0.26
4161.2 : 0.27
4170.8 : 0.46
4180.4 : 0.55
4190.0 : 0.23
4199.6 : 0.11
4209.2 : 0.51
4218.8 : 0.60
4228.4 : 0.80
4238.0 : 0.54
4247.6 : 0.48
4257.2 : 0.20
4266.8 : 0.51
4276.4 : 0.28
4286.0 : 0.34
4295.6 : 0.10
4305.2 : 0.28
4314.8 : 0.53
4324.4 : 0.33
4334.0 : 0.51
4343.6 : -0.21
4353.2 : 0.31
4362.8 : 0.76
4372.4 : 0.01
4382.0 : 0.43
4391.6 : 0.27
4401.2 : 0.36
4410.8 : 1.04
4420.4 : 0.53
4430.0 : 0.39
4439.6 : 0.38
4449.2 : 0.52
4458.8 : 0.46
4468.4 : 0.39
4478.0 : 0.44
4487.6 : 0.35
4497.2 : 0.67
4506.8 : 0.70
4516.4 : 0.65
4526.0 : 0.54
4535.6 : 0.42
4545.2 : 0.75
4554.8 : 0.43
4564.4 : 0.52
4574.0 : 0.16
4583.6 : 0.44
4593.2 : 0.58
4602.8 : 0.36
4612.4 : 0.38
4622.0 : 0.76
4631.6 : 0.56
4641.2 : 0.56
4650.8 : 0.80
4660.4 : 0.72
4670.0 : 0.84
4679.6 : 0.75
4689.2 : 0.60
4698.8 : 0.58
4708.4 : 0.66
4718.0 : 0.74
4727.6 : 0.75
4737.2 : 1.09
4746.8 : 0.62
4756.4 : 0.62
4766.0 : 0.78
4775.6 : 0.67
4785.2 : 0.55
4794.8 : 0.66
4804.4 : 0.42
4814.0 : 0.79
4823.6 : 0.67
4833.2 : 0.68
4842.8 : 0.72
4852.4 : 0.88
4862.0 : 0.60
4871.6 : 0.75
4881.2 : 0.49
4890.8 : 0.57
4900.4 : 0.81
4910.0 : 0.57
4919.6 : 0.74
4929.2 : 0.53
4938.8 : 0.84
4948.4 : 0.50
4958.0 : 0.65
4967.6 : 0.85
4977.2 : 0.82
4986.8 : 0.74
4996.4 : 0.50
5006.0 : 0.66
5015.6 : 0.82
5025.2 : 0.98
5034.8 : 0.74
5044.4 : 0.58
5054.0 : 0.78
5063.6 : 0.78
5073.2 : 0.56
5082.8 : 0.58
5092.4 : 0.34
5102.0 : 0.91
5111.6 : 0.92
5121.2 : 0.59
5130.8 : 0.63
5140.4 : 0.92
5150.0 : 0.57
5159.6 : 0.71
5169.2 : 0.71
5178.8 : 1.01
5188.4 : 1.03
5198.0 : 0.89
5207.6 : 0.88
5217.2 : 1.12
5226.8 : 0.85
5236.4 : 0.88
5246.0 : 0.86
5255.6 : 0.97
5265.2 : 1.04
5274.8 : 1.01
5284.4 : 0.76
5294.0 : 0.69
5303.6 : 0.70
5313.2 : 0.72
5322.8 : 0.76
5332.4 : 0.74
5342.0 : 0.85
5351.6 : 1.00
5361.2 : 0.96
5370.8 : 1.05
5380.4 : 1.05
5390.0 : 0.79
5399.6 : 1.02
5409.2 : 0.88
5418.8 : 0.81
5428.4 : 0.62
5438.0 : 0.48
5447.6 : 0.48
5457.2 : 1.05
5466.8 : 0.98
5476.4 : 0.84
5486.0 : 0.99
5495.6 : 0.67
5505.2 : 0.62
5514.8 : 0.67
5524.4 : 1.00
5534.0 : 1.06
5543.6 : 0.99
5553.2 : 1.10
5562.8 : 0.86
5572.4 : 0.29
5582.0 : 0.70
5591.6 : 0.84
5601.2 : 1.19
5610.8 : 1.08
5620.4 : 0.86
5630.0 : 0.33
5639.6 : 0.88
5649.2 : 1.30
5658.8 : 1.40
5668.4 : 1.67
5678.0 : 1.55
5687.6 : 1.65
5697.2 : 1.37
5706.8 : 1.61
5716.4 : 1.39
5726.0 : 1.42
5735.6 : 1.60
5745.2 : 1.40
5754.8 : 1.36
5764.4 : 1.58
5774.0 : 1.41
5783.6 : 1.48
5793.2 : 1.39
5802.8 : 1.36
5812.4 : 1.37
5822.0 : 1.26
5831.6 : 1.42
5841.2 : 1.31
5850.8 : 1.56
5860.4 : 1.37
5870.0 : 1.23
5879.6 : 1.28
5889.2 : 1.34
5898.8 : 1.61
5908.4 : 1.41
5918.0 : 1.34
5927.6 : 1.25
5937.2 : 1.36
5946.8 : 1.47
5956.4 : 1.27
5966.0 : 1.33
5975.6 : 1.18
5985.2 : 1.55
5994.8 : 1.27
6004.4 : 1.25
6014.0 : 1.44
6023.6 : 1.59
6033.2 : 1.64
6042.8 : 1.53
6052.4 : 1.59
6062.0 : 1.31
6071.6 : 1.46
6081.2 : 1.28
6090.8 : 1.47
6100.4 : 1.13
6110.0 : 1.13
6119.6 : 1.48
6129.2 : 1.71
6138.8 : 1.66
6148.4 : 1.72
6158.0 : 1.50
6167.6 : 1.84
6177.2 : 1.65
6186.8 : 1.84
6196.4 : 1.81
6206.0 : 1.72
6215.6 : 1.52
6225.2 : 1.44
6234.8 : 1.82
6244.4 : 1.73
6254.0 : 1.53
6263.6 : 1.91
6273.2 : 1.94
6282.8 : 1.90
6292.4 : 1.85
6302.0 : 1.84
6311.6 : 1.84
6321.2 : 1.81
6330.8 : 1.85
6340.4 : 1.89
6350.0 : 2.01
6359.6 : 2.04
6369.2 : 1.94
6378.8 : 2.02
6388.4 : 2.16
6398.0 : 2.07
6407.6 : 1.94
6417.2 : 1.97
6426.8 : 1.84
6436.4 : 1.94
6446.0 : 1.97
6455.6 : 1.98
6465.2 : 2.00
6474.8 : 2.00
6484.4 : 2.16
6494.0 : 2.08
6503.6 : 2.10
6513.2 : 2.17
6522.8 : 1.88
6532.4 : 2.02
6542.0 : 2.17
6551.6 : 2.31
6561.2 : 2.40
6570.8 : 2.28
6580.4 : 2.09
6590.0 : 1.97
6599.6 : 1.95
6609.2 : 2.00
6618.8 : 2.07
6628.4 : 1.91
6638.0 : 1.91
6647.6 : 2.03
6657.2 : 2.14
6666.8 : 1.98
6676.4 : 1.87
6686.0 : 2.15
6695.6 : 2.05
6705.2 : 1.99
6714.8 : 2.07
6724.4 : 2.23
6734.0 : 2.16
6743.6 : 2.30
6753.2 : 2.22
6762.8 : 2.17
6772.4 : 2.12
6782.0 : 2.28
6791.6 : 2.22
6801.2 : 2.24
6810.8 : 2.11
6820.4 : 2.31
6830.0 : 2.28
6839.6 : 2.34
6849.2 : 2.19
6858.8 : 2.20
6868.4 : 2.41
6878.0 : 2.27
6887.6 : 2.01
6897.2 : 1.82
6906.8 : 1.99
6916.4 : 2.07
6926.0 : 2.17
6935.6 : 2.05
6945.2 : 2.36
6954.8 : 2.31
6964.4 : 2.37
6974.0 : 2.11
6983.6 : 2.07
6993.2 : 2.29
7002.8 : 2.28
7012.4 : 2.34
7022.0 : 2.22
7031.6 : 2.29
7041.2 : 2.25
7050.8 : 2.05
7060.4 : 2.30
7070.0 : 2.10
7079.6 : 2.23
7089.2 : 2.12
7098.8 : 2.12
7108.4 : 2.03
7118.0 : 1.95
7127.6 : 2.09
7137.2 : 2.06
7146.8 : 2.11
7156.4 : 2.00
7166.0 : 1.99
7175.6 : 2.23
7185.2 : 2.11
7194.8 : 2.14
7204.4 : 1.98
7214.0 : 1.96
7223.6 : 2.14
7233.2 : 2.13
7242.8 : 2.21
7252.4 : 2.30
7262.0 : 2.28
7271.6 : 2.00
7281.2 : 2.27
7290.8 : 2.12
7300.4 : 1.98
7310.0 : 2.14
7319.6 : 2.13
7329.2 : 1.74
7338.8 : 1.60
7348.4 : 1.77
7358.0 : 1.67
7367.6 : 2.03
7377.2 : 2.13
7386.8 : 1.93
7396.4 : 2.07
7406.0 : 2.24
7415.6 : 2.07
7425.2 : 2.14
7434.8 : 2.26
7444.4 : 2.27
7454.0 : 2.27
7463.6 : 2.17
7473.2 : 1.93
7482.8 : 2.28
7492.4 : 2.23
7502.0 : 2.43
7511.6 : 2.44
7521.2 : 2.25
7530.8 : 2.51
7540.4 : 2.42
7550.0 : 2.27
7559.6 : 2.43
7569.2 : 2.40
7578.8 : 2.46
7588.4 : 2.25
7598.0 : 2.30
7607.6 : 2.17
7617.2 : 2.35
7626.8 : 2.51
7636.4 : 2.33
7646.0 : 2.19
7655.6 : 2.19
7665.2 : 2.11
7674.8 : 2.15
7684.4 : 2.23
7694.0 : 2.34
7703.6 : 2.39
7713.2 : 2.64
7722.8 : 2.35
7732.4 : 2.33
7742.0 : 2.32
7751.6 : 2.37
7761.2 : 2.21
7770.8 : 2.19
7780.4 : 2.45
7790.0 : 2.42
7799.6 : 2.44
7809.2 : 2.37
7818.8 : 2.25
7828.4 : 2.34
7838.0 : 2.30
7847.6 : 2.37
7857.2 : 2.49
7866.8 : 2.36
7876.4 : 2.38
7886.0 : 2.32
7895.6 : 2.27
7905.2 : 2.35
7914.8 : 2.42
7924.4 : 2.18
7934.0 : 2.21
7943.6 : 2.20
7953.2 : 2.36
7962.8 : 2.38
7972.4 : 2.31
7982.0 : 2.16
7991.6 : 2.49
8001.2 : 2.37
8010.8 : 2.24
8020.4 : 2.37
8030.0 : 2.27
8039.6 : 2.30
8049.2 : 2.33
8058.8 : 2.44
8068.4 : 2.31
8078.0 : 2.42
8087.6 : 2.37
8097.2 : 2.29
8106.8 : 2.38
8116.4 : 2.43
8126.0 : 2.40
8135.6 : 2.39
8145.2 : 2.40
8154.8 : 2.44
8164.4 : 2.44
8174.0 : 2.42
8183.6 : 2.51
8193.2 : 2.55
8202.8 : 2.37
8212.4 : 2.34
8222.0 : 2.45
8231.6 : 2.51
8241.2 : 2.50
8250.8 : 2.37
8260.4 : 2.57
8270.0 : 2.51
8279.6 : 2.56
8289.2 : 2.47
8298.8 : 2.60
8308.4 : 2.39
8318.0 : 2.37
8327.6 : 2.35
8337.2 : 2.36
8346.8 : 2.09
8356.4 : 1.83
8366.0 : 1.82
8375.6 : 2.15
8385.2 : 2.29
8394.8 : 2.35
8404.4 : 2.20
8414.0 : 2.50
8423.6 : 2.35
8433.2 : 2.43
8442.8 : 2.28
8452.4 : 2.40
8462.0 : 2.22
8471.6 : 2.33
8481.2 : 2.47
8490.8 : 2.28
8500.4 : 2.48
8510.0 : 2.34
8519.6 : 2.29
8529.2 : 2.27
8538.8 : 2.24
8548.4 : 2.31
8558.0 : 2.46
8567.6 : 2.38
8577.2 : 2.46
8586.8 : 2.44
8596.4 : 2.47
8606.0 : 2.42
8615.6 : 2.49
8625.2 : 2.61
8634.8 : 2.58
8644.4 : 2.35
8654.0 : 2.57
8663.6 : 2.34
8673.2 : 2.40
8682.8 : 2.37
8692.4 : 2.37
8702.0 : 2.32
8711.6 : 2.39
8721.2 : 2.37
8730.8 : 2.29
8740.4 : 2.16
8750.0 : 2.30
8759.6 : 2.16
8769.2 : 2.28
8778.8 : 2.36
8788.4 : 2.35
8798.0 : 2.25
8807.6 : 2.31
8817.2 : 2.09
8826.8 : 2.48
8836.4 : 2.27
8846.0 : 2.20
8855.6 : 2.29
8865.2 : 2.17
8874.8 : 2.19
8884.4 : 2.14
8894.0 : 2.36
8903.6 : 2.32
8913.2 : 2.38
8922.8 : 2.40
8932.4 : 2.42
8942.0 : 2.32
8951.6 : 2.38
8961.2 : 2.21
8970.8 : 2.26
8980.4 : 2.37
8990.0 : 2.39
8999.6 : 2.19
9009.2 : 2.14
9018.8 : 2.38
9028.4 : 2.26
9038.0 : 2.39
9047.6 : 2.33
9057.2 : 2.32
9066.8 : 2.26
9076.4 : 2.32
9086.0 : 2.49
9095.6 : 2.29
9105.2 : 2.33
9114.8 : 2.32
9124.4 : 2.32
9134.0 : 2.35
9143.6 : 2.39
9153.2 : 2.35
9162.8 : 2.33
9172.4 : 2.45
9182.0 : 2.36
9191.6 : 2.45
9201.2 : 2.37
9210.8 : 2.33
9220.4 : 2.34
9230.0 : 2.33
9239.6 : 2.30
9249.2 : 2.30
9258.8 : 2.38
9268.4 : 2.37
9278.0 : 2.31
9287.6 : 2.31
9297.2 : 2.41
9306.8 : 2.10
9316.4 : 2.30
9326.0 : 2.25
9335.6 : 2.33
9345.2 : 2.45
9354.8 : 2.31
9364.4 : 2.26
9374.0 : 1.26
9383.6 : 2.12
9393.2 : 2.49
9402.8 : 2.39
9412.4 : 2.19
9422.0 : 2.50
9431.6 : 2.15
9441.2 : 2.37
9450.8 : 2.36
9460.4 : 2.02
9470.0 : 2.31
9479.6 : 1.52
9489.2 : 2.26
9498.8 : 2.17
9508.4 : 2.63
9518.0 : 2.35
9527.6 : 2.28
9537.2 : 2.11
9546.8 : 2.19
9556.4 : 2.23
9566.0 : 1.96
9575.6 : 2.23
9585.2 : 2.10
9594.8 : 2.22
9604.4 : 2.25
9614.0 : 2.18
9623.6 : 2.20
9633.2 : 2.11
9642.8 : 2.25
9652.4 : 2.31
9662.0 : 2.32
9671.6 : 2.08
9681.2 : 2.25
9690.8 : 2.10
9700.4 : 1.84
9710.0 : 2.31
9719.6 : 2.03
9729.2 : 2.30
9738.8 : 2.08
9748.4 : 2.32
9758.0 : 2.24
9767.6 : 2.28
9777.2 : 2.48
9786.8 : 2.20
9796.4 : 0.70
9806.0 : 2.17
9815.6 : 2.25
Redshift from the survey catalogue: 0.418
